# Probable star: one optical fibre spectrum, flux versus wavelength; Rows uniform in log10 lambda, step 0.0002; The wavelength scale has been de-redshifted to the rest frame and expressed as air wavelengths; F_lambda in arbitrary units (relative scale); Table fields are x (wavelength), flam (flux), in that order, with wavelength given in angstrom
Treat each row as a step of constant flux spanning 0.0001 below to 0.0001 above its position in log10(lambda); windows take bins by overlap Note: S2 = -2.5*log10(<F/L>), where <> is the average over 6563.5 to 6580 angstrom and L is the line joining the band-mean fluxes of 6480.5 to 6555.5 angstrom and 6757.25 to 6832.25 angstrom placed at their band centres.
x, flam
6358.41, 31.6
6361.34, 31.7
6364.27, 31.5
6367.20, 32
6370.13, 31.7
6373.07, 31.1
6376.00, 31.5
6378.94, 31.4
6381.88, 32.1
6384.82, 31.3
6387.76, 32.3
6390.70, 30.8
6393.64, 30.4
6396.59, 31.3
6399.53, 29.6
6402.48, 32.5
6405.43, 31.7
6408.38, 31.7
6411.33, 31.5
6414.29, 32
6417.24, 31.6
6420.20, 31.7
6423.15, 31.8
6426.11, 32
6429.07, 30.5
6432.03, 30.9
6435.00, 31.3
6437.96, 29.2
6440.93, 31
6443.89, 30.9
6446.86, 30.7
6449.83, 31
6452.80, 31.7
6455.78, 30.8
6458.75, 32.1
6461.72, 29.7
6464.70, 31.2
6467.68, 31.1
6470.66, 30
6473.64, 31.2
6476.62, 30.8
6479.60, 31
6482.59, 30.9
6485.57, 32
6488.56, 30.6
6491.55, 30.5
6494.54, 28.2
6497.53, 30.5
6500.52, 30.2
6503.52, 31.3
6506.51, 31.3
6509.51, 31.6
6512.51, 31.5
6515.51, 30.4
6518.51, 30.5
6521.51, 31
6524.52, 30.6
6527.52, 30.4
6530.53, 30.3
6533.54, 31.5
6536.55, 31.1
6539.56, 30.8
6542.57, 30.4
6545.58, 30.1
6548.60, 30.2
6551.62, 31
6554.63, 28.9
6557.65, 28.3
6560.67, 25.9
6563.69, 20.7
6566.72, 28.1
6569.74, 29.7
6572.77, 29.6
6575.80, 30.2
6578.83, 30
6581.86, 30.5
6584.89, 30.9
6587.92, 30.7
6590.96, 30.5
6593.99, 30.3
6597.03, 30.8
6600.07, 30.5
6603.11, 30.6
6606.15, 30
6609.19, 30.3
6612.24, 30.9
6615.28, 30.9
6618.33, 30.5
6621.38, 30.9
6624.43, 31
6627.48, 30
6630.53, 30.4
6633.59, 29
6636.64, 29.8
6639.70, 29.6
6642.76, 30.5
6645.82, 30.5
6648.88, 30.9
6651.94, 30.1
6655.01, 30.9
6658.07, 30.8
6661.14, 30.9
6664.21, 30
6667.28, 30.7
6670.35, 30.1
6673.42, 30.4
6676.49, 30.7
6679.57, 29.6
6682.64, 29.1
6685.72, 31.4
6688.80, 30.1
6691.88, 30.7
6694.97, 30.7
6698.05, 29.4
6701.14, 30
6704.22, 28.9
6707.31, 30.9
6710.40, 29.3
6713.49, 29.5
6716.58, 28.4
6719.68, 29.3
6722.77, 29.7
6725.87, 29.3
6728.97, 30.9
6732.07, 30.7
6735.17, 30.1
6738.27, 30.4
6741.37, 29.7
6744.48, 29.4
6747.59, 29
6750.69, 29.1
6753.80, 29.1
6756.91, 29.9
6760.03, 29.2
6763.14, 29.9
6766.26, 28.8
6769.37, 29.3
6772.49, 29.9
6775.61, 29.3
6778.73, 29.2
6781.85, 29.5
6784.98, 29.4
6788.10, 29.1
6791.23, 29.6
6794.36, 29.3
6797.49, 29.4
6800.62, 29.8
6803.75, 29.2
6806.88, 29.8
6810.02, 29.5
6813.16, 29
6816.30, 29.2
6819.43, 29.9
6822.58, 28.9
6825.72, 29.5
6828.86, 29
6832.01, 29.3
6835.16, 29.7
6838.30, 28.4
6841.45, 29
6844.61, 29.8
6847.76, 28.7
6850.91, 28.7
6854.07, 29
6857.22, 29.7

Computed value 0.07 mag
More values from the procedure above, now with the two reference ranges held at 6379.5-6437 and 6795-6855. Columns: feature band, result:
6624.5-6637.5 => 0.01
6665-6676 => -0.01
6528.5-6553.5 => 0.00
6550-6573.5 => 0.11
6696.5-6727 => 0.01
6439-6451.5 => 0.01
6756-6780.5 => 0.00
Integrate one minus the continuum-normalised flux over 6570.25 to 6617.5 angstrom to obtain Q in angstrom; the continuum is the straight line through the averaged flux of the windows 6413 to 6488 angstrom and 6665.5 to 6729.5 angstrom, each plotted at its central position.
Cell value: 0.0 angstrom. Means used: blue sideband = 31.1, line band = 30.4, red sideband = 29.9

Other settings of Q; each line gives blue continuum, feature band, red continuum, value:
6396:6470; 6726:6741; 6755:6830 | -0.3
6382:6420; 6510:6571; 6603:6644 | 2.2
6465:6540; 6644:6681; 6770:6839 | -0.5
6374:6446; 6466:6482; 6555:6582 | -0.5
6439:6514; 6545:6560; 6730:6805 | 0.5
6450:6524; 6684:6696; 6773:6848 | -0.3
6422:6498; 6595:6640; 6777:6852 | -0.3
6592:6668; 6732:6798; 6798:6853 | 0.3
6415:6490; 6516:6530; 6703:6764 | 0.0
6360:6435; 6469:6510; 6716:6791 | 0.3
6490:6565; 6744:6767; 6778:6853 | 0.1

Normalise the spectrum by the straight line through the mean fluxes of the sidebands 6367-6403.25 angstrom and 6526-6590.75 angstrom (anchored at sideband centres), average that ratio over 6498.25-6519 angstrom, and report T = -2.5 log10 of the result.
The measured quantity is -0.033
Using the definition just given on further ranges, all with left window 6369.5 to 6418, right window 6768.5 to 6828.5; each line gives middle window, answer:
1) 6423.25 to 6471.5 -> 0.01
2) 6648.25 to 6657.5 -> -0.02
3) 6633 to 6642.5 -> 0.02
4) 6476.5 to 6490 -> 0.00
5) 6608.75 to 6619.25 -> -0.01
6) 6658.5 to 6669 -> -0.02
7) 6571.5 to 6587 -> 0.01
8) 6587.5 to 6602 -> 0.00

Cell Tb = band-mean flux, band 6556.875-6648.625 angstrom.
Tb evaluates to 29.8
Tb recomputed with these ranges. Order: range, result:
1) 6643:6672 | 30.5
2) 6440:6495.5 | 30.8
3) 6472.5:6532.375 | 30.7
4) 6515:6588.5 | 29.6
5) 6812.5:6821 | 29.4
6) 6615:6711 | 30.3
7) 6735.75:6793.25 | 29.4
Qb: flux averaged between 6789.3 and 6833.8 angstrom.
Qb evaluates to 29.4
